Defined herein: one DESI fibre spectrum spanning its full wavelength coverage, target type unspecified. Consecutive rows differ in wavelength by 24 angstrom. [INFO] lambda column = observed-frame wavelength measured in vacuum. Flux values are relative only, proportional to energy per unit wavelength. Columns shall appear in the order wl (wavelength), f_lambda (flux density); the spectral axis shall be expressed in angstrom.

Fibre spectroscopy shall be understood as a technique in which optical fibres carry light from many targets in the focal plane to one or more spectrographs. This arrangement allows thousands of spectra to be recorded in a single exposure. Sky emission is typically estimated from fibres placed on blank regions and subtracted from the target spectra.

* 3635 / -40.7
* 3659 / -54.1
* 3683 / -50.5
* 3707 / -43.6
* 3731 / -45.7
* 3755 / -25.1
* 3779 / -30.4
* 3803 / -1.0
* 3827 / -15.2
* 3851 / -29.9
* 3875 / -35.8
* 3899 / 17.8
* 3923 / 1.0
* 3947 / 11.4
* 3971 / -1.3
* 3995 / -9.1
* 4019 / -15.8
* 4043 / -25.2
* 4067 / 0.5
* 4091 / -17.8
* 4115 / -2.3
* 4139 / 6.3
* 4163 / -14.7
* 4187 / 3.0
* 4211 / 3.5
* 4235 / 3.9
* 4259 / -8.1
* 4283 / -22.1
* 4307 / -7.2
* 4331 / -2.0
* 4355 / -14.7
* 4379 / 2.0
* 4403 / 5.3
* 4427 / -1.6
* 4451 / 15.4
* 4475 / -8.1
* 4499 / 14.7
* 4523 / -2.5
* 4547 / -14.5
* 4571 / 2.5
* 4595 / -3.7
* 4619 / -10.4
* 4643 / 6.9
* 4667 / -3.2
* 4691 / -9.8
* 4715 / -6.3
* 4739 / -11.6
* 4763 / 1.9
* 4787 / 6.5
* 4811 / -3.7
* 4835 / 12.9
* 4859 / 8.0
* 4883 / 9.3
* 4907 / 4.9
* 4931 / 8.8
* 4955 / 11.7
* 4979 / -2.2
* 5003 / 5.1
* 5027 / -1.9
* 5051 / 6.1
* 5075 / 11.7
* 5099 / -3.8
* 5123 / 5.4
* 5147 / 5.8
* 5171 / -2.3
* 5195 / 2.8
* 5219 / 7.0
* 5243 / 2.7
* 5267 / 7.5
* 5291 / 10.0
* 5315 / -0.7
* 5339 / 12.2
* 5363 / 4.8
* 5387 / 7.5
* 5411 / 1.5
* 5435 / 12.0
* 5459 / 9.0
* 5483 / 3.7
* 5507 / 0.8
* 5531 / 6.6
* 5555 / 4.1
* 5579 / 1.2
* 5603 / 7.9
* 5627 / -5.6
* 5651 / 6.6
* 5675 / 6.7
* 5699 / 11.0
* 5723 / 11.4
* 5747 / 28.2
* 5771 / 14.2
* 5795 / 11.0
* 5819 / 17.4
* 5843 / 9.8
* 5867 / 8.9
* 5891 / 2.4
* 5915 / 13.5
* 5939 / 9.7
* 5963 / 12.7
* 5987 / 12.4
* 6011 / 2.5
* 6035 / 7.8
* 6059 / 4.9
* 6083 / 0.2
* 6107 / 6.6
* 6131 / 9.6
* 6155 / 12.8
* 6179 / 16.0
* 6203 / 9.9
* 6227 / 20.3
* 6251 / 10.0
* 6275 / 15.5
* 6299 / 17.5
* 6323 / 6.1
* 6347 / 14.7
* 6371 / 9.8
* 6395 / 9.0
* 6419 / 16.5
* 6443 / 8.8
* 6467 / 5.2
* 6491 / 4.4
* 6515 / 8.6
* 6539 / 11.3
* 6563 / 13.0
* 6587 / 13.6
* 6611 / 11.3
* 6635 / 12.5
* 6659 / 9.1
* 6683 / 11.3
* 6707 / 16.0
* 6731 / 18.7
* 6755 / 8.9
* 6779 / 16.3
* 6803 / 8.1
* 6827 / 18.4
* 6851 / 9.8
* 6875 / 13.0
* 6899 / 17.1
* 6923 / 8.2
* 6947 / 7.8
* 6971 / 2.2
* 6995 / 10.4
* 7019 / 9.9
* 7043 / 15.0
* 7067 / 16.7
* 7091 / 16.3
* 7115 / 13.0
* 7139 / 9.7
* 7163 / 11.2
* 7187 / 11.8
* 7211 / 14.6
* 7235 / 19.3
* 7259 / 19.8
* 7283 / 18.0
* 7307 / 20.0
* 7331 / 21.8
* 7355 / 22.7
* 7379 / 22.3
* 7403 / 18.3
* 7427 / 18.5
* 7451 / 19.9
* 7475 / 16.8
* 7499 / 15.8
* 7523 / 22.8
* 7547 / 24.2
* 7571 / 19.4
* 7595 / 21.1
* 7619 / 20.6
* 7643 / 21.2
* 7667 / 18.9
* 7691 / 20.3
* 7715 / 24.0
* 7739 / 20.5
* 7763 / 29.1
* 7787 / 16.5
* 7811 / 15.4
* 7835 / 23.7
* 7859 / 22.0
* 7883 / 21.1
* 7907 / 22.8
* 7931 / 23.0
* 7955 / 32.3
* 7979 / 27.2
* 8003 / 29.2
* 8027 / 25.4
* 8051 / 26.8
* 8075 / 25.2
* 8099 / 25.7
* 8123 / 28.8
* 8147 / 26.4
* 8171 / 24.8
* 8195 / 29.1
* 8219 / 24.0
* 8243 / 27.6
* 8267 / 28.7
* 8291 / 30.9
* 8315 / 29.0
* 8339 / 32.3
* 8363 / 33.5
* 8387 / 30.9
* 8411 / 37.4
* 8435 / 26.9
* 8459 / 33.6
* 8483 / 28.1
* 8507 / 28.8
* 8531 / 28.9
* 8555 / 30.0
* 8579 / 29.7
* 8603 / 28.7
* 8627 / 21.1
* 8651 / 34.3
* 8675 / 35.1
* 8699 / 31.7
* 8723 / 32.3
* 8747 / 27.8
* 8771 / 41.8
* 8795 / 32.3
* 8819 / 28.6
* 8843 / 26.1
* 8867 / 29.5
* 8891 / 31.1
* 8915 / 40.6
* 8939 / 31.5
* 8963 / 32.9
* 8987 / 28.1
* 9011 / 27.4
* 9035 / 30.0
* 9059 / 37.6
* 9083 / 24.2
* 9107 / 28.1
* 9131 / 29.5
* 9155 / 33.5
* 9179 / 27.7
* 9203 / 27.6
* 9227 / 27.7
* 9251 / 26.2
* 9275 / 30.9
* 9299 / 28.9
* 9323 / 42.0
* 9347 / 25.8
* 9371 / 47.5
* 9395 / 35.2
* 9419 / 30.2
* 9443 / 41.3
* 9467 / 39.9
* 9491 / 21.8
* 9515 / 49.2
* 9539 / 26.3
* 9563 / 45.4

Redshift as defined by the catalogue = 0.814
